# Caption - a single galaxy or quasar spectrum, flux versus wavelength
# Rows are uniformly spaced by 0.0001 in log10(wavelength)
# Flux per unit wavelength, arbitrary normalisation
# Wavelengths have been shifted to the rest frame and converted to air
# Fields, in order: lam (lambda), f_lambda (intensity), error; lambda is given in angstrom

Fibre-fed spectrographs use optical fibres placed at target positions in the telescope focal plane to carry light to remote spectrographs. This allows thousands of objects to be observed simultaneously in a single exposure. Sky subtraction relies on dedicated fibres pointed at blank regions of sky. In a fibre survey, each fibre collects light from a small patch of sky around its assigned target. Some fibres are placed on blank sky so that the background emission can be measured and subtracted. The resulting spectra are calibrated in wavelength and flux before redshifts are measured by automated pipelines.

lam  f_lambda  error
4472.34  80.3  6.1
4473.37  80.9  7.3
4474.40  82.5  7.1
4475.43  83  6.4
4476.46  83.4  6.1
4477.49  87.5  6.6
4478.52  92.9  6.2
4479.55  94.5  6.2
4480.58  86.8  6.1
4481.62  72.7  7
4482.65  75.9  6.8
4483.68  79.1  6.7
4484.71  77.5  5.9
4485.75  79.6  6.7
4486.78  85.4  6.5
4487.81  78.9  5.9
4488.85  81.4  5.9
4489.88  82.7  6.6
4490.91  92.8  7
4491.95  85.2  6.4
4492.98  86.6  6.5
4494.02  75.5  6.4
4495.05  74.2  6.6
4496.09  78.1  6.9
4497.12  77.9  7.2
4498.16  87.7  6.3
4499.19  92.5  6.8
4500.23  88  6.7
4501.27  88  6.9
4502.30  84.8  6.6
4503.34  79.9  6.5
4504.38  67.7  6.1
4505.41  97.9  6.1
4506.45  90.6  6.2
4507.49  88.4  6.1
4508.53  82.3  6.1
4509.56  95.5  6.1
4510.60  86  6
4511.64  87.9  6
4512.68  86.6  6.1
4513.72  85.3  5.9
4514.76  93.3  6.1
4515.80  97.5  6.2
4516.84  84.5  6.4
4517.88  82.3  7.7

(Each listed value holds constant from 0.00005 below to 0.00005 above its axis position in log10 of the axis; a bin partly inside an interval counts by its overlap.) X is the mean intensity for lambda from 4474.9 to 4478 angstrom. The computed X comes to 84.7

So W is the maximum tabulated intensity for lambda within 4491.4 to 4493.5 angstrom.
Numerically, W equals 86.6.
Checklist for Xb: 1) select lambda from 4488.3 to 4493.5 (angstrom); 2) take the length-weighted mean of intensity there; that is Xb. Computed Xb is 85.7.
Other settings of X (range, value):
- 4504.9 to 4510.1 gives 90.9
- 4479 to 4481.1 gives 90.6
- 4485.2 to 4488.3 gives 81.3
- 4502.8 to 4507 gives 84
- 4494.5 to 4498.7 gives 79.7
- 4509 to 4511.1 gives 90.9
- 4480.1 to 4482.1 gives 79.4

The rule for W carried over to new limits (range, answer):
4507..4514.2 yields 95.5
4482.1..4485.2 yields 79.1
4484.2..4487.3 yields 85.4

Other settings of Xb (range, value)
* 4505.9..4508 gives 89.4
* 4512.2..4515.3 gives 88.4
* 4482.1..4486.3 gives 78.1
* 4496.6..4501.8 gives 86.9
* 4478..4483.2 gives 84.5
